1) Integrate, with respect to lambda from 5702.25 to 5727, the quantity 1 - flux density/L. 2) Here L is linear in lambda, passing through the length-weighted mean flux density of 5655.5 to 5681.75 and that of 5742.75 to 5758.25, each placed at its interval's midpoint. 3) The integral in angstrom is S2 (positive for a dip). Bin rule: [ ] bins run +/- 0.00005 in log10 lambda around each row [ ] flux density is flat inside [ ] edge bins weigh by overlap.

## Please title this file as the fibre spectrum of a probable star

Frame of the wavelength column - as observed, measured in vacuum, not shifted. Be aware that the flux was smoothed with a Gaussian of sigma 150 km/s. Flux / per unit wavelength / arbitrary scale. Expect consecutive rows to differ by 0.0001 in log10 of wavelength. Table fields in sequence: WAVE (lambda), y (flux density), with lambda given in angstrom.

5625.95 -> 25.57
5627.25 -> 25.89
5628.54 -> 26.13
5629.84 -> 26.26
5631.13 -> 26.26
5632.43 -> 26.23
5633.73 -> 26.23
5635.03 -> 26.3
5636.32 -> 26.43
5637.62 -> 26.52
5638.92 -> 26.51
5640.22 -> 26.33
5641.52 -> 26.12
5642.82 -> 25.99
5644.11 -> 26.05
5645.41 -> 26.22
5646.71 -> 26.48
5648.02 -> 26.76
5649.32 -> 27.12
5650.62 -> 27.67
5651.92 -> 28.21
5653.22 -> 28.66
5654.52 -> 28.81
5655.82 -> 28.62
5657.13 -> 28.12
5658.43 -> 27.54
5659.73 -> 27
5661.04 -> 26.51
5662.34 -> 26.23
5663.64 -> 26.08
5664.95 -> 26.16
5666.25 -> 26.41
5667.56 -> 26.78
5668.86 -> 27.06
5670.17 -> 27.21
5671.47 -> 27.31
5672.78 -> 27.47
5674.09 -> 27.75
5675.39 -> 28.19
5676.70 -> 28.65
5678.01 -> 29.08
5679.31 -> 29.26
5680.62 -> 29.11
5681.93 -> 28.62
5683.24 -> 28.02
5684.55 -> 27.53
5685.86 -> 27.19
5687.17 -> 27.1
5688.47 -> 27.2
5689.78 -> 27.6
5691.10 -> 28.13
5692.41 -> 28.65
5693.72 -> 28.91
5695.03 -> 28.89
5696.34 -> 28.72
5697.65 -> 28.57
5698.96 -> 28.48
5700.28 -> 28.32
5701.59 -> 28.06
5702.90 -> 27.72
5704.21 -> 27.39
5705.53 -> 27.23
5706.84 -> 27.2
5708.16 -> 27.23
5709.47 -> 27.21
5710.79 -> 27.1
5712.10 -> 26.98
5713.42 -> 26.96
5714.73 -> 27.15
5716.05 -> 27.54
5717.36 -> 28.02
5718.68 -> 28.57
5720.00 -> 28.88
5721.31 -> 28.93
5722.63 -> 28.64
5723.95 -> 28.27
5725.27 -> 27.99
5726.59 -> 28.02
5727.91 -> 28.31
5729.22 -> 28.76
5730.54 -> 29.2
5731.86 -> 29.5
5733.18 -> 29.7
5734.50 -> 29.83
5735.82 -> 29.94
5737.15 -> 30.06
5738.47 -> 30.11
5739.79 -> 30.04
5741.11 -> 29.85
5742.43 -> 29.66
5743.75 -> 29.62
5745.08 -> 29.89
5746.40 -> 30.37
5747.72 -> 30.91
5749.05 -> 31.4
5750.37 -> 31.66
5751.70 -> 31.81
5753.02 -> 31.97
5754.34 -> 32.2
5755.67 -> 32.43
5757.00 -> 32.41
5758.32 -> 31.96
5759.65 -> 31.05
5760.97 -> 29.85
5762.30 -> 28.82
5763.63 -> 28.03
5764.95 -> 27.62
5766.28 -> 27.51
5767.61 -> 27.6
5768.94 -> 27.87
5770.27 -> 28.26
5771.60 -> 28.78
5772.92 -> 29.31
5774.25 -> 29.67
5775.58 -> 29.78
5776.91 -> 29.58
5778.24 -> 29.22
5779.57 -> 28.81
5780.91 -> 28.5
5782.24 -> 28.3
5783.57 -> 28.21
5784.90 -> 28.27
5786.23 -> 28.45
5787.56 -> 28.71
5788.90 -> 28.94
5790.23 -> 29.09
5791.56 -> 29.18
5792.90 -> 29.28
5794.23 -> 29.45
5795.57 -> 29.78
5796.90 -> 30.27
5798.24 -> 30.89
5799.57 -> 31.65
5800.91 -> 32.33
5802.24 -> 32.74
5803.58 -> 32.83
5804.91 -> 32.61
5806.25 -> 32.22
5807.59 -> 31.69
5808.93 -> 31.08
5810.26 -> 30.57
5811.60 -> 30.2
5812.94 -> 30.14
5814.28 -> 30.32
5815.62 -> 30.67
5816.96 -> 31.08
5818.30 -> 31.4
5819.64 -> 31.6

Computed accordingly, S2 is 1.61 angstrom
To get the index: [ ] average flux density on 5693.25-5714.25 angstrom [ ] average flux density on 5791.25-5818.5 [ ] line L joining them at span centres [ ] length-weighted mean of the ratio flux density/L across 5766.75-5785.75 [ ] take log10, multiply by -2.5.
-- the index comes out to 0.05 mag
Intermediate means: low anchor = 27.8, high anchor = 31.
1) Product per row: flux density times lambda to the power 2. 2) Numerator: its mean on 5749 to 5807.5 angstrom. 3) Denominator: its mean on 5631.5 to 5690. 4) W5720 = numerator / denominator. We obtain 1.1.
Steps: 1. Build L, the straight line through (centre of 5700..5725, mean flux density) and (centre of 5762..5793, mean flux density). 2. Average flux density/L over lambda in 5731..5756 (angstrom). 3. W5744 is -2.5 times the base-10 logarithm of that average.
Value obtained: -0.087 mag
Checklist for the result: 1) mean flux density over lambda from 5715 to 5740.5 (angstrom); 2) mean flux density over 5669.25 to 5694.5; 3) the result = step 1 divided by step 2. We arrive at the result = 1.03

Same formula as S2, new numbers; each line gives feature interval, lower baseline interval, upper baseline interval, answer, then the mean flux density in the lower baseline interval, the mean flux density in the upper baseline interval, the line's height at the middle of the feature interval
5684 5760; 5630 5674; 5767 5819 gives -1.6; 26.9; 29.9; 28.4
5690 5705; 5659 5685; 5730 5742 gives 0.1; 27.5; 29.8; 28.4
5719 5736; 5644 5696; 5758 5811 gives -0.1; 27.6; 29.7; 28.7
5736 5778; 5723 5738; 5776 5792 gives -1.6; 29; 28.8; 28.9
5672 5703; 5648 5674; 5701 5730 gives -0.7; 27.3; 27.8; 27.6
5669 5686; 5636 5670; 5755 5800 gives -0.4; 26.9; 29.3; 27.4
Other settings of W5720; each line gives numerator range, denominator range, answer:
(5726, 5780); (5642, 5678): 1.13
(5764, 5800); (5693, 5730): 1.06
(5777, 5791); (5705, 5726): 1.06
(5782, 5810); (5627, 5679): 1.18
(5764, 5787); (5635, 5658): 1.10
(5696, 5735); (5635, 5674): 1.07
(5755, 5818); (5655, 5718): 1.12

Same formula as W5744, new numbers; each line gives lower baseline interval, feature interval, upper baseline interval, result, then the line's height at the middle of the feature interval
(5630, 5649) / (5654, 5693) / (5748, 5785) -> -0.016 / 27.2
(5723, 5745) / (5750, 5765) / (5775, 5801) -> -0.058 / 29.3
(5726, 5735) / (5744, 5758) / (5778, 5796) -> -0.089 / 29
